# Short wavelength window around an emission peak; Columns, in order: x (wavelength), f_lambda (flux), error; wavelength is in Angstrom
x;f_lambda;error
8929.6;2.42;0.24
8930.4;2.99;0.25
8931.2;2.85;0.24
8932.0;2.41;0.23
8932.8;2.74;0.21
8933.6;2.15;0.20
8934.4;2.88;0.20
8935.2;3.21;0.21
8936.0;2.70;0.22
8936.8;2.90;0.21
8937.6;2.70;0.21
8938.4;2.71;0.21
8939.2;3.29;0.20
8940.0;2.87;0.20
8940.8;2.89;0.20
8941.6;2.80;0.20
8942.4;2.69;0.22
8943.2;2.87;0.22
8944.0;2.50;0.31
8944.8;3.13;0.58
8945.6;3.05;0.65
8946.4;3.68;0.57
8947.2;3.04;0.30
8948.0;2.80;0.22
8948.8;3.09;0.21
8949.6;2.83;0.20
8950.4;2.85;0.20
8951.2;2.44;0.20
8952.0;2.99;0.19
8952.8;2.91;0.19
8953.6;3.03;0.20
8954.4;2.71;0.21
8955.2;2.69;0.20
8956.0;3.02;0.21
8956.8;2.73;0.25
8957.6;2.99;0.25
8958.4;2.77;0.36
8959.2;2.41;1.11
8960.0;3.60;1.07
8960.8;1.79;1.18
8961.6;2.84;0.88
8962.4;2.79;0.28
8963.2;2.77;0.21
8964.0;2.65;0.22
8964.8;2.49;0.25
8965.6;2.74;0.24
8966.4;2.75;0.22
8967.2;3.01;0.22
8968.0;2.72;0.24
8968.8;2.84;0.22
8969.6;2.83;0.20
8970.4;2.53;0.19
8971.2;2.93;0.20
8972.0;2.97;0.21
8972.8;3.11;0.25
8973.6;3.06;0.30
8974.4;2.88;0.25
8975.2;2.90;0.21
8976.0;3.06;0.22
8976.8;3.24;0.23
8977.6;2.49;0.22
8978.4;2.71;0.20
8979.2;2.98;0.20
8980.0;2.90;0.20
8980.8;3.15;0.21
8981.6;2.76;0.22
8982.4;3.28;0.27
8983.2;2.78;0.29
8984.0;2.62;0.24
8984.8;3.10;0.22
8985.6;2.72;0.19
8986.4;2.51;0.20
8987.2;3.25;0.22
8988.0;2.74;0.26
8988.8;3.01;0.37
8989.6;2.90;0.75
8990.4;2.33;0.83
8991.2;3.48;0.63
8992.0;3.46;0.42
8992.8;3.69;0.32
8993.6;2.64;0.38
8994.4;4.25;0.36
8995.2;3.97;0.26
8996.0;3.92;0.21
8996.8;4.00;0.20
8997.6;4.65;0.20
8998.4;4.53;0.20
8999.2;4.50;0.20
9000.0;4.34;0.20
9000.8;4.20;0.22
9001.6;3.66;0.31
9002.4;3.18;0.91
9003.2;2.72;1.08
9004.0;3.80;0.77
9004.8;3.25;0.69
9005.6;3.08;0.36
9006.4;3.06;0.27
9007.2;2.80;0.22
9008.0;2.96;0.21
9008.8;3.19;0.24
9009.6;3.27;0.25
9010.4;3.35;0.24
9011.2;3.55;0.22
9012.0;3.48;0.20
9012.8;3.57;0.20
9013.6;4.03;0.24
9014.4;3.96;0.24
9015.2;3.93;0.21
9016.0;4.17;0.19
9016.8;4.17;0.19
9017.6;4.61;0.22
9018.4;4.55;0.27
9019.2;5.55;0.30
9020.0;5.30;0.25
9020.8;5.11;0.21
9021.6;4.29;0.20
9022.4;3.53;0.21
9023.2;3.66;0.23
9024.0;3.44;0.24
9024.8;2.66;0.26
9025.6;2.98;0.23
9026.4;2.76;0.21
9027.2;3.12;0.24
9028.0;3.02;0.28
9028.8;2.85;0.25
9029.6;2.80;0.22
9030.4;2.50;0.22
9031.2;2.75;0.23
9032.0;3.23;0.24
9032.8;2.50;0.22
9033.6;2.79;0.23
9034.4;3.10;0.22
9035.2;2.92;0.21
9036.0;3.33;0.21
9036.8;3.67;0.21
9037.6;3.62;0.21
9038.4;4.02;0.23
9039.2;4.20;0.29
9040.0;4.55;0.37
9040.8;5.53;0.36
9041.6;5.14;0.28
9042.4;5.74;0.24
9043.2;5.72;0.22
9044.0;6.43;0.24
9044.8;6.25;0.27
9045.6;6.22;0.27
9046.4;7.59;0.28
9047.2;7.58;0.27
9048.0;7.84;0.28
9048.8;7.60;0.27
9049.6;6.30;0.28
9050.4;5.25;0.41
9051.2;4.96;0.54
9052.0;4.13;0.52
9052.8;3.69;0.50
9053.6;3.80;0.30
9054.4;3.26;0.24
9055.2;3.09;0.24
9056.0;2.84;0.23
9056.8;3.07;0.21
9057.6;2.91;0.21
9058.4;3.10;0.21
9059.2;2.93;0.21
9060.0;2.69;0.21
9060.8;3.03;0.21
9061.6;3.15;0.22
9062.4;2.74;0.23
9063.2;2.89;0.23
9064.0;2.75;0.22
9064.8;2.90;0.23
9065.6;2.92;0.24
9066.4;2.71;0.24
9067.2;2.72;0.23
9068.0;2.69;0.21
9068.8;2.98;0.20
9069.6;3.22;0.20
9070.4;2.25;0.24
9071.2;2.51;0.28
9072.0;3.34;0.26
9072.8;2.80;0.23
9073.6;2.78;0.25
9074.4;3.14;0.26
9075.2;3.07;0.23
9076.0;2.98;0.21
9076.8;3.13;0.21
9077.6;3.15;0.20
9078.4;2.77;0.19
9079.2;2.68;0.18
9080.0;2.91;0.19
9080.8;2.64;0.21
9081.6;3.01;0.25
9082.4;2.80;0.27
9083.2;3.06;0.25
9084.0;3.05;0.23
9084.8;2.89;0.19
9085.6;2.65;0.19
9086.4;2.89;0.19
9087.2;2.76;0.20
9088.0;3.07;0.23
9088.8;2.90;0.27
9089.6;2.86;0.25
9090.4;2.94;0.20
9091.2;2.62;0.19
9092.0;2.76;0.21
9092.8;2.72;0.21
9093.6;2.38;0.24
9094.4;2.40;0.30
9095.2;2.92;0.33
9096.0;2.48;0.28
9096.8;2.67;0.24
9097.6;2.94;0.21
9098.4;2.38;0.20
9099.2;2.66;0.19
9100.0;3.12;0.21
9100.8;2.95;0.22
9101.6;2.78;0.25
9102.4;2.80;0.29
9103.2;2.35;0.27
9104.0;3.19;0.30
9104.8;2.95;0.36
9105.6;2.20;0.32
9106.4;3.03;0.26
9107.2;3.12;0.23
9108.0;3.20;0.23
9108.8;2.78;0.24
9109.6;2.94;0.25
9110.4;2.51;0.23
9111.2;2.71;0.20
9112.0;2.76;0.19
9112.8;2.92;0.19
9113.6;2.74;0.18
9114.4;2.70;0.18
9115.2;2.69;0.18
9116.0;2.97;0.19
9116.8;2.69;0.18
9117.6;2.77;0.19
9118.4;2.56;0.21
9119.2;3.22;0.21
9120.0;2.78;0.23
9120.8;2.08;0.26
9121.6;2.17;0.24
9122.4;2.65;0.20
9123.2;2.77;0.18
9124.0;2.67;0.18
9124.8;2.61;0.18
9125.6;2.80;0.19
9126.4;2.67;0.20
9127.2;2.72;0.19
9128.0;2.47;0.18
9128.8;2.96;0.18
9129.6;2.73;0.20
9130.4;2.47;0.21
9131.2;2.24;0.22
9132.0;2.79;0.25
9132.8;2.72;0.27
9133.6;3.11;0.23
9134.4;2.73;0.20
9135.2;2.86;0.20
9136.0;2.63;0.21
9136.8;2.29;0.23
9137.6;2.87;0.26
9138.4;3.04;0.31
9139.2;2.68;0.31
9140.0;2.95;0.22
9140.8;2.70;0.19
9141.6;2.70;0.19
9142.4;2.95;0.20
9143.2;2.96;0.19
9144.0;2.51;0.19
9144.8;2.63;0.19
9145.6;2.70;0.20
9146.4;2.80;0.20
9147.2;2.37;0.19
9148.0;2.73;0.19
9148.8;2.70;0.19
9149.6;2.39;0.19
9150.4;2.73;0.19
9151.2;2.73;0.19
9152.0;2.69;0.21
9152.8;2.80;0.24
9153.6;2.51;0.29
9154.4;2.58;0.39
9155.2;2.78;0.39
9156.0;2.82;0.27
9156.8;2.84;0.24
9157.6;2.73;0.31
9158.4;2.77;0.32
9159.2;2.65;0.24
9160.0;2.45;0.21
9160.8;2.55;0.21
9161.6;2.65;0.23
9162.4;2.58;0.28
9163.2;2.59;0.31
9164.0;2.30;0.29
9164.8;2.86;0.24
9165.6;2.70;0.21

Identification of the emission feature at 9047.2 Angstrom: [N II]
